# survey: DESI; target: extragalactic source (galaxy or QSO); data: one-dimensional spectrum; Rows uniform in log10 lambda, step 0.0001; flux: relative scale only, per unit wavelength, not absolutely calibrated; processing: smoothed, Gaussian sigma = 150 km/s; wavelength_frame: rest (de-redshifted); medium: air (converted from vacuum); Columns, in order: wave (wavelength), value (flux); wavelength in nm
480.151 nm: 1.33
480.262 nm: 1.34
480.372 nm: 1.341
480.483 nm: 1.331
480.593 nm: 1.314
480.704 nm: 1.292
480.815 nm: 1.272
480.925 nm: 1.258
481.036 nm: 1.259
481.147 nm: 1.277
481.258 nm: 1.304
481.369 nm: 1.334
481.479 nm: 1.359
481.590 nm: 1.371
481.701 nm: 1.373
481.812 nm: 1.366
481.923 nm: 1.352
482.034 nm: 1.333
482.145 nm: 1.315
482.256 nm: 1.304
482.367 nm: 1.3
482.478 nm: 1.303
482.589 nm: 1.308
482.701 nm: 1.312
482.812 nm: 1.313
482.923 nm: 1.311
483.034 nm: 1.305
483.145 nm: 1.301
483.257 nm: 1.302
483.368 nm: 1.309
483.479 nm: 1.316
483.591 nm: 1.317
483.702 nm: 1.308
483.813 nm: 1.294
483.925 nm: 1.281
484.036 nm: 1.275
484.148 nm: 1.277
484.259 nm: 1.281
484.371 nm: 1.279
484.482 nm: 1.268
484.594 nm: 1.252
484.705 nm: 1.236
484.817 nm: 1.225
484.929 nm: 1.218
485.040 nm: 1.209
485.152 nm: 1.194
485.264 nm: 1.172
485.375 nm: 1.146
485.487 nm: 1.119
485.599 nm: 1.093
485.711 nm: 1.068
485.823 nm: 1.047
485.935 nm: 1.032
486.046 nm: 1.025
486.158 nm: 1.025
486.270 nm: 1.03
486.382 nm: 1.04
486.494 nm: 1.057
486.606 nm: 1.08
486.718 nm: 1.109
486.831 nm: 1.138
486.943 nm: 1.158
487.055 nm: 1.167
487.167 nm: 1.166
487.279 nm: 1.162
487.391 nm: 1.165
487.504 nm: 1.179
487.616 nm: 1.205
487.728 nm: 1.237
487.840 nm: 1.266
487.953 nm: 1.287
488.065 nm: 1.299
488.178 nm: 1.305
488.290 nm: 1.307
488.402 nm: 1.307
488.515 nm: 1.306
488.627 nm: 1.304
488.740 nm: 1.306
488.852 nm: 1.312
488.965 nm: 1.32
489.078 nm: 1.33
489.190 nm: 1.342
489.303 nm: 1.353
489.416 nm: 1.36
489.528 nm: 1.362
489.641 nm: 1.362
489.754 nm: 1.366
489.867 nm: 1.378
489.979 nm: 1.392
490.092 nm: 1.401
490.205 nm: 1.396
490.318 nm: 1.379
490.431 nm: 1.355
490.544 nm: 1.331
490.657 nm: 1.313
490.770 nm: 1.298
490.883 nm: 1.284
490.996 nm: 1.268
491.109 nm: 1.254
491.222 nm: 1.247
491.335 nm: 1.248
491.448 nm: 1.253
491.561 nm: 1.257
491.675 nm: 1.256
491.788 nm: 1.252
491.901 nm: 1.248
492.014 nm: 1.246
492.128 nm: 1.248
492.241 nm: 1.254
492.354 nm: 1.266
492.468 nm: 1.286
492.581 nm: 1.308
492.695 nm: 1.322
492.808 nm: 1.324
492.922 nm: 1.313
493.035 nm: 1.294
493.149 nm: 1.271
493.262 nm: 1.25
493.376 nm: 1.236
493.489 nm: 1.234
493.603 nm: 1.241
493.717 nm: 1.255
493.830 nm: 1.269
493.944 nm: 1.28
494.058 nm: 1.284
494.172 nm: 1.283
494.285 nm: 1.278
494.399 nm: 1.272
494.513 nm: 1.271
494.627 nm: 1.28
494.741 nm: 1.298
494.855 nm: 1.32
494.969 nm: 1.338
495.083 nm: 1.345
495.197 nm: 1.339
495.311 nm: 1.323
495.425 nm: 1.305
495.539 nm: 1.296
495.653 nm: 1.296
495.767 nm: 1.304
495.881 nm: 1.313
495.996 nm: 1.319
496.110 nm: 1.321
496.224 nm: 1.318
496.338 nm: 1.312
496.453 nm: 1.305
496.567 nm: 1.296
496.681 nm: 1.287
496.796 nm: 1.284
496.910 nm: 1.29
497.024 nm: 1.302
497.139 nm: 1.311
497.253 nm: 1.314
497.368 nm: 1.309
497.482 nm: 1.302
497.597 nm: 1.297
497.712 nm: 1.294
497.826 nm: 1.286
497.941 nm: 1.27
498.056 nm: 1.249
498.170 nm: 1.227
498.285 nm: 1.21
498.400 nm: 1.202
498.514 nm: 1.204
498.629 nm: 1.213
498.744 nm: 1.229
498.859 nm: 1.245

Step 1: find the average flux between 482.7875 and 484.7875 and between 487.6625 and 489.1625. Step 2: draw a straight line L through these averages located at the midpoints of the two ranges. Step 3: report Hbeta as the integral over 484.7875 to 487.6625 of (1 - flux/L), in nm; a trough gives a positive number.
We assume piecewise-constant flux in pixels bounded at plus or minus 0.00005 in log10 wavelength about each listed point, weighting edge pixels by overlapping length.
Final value 0.381 nm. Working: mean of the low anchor 1.29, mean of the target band 1.12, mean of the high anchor 1.3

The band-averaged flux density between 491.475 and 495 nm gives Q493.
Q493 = 1.27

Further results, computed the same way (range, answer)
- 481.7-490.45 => 1.25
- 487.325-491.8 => 1.3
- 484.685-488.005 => 1.14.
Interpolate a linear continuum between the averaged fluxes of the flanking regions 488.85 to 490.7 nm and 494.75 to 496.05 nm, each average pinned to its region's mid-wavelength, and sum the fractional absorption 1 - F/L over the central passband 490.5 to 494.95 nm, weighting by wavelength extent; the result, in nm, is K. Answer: 0.20 nm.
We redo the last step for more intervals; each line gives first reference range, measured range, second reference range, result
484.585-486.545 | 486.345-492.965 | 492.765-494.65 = -0.42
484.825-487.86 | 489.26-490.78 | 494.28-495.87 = -0.20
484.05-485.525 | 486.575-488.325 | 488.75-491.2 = 0.11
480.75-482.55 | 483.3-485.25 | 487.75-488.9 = 0.07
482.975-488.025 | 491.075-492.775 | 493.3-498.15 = -0.01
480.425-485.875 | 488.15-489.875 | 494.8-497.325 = -0.06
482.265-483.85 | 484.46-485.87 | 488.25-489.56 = 0.15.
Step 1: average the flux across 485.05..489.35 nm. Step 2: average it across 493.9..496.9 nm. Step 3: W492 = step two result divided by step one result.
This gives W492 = 1.10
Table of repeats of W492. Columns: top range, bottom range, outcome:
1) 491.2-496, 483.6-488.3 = 1.08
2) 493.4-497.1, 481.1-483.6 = 0.98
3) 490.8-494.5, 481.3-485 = 0.97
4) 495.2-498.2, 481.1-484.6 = 0.99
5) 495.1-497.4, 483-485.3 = 1.03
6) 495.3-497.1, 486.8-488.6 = 1.06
